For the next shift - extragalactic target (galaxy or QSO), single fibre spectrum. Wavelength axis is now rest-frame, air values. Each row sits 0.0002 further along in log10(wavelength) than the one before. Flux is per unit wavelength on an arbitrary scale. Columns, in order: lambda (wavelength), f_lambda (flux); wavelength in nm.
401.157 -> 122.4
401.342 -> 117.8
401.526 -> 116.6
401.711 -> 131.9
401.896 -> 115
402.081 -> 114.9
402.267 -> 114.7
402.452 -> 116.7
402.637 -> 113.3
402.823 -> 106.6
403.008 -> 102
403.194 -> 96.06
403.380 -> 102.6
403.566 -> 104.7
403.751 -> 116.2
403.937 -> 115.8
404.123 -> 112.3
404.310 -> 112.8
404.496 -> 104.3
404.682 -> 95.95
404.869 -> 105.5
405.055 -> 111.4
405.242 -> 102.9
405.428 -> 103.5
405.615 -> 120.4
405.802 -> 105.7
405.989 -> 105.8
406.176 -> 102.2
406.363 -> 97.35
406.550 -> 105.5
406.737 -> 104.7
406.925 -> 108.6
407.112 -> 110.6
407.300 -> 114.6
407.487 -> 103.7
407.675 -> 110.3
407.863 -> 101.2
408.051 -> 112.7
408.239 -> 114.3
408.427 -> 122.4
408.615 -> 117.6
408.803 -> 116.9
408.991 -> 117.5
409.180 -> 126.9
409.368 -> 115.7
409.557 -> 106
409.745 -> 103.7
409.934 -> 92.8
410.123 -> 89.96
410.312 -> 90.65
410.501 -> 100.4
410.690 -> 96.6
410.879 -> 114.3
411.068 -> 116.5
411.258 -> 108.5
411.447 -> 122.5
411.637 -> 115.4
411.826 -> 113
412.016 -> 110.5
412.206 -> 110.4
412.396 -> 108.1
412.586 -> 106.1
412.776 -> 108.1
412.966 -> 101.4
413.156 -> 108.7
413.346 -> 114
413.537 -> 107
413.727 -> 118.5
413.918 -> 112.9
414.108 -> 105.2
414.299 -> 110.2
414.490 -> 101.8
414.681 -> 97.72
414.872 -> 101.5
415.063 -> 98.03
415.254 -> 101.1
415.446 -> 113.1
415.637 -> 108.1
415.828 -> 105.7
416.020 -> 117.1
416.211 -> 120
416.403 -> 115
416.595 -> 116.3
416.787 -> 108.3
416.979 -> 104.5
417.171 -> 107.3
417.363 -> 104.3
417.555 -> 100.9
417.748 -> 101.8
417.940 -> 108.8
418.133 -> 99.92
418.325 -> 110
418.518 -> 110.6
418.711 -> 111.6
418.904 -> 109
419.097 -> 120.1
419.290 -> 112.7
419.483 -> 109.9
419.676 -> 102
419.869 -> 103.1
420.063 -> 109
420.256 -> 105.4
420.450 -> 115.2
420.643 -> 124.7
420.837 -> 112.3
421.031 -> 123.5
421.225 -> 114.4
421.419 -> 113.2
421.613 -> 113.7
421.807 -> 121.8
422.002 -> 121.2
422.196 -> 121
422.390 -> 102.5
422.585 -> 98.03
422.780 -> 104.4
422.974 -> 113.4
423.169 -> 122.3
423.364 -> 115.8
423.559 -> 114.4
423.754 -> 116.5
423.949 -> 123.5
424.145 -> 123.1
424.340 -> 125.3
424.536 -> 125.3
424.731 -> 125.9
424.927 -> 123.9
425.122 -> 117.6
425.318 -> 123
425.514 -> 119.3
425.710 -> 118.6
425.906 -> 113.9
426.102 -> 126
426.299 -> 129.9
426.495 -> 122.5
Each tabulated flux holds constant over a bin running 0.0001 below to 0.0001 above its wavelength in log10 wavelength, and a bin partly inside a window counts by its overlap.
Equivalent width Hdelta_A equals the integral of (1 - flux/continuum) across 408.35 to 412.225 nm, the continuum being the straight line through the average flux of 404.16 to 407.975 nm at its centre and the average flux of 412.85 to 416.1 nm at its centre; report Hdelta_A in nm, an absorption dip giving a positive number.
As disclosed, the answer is -0.11 nm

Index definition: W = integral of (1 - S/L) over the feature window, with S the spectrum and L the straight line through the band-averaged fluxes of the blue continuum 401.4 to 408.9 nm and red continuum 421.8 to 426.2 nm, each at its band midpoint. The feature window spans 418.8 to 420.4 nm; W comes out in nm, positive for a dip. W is 0.10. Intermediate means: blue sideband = 110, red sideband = 118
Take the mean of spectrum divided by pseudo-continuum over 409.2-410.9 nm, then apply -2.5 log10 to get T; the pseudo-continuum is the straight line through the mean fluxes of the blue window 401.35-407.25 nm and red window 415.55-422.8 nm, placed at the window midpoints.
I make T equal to 0.08 mag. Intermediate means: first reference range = 109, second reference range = 111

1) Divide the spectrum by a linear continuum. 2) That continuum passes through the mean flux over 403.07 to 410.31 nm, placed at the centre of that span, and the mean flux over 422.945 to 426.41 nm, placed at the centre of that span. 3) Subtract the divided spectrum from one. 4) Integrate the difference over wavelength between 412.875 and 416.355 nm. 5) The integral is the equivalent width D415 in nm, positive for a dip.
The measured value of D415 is 0.18 nm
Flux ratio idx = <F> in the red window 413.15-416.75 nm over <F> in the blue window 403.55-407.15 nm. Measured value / 1.0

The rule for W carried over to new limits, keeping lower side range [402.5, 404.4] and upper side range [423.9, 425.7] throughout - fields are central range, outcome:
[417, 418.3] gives 0.151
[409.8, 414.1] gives 0.251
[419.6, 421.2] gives 0.102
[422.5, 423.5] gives 0.086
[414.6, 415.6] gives 0.116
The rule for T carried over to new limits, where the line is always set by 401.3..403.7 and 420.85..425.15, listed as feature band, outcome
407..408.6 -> 0.02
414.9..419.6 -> 0.07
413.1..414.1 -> 0.03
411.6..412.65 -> 0.04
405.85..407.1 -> 0.08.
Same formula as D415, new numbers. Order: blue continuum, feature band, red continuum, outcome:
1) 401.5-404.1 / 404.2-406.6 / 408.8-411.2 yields 0.09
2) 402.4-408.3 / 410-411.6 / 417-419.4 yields 0.04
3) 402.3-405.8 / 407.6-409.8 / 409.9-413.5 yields -0.14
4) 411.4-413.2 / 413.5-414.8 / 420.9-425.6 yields 0.04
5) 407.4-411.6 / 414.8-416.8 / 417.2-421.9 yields 0.01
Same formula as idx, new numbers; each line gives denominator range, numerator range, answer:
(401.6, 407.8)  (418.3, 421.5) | 1.03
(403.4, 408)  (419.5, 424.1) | 1.06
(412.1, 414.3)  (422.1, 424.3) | 1.05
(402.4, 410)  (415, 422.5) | 1.02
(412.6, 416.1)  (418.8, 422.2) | 1.06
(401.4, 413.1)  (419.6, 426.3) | 1.07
